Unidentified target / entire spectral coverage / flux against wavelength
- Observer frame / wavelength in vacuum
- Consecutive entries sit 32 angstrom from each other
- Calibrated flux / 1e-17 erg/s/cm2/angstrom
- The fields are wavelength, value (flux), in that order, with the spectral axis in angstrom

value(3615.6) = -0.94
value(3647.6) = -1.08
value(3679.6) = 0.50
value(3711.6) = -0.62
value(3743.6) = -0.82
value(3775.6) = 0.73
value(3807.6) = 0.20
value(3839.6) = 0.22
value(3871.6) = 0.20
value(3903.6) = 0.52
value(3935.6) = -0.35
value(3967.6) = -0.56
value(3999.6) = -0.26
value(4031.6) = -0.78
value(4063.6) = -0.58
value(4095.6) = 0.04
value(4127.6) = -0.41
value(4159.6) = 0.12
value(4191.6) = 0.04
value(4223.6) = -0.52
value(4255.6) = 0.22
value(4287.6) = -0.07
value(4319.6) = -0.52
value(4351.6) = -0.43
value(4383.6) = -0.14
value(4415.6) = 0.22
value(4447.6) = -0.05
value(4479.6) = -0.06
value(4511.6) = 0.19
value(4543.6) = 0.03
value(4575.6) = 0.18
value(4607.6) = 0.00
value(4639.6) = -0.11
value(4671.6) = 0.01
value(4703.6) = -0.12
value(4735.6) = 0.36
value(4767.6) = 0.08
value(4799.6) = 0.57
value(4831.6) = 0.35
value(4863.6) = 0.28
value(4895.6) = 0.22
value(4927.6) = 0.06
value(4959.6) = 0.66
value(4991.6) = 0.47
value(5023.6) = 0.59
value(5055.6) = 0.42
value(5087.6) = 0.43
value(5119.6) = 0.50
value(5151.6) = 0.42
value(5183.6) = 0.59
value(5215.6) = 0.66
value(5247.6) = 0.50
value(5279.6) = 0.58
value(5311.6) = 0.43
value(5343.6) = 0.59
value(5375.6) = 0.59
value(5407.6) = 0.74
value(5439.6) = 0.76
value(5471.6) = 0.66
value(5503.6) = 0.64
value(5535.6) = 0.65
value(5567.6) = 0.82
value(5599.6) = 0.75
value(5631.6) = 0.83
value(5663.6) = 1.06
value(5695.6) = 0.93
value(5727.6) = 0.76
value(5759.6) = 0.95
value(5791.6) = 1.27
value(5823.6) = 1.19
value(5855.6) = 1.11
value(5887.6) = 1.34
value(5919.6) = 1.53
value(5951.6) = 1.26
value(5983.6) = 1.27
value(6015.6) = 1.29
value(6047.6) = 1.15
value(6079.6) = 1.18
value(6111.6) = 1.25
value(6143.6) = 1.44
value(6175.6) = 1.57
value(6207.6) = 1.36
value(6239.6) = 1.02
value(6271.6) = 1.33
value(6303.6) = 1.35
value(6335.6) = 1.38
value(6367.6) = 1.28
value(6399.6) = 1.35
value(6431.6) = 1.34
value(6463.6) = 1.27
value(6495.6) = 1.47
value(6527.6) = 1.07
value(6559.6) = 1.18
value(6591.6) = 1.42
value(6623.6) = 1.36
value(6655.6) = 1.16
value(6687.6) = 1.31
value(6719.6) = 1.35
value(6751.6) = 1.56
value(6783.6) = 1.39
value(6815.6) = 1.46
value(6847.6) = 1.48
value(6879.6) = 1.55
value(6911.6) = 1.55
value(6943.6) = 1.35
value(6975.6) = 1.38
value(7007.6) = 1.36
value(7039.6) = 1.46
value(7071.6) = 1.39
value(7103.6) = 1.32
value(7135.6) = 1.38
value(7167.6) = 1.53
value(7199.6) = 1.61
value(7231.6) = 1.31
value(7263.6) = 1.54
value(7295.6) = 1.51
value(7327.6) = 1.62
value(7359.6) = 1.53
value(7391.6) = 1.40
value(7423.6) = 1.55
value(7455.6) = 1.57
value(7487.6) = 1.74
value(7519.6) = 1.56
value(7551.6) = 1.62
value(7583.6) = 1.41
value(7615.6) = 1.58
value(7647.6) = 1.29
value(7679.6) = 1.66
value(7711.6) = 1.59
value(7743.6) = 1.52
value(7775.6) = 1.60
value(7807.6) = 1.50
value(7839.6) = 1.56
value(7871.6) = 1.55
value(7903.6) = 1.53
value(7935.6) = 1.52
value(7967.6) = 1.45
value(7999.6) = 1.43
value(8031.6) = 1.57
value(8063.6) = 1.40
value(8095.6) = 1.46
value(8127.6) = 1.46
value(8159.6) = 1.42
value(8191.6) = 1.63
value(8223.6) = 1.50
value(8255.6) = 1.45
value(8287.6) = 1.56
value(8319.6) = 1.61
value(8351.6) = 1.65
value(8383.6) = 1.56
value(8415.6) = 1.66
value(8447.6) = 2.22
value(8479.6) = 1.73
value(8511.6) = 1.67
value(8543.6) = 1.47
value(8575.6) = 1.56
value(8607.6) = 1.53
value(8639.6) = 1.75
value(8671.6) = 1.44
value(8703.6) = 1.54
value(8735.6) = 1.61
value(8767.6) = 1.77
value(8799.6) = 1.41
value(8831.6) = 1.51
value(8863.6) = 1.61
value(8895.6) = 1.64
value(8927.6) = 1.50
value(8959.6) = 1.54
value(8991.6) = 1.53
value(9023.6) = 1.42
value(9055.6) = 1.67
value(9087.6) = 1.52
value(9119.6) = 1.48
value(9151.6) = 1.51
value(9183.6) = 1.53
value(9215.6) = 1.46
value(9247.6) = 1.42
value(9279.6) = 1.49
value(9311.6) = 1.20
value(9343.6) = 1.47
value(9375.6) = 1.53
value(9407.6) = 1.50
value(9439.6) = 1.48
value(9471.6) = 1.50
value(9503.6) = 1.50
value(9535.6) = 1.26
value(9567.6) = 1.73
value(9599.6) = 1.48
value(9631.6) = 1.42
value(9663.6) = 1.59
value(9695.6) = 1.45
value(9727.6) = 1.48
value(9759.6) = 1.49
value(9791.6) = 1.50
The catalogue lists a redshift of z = 0.28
